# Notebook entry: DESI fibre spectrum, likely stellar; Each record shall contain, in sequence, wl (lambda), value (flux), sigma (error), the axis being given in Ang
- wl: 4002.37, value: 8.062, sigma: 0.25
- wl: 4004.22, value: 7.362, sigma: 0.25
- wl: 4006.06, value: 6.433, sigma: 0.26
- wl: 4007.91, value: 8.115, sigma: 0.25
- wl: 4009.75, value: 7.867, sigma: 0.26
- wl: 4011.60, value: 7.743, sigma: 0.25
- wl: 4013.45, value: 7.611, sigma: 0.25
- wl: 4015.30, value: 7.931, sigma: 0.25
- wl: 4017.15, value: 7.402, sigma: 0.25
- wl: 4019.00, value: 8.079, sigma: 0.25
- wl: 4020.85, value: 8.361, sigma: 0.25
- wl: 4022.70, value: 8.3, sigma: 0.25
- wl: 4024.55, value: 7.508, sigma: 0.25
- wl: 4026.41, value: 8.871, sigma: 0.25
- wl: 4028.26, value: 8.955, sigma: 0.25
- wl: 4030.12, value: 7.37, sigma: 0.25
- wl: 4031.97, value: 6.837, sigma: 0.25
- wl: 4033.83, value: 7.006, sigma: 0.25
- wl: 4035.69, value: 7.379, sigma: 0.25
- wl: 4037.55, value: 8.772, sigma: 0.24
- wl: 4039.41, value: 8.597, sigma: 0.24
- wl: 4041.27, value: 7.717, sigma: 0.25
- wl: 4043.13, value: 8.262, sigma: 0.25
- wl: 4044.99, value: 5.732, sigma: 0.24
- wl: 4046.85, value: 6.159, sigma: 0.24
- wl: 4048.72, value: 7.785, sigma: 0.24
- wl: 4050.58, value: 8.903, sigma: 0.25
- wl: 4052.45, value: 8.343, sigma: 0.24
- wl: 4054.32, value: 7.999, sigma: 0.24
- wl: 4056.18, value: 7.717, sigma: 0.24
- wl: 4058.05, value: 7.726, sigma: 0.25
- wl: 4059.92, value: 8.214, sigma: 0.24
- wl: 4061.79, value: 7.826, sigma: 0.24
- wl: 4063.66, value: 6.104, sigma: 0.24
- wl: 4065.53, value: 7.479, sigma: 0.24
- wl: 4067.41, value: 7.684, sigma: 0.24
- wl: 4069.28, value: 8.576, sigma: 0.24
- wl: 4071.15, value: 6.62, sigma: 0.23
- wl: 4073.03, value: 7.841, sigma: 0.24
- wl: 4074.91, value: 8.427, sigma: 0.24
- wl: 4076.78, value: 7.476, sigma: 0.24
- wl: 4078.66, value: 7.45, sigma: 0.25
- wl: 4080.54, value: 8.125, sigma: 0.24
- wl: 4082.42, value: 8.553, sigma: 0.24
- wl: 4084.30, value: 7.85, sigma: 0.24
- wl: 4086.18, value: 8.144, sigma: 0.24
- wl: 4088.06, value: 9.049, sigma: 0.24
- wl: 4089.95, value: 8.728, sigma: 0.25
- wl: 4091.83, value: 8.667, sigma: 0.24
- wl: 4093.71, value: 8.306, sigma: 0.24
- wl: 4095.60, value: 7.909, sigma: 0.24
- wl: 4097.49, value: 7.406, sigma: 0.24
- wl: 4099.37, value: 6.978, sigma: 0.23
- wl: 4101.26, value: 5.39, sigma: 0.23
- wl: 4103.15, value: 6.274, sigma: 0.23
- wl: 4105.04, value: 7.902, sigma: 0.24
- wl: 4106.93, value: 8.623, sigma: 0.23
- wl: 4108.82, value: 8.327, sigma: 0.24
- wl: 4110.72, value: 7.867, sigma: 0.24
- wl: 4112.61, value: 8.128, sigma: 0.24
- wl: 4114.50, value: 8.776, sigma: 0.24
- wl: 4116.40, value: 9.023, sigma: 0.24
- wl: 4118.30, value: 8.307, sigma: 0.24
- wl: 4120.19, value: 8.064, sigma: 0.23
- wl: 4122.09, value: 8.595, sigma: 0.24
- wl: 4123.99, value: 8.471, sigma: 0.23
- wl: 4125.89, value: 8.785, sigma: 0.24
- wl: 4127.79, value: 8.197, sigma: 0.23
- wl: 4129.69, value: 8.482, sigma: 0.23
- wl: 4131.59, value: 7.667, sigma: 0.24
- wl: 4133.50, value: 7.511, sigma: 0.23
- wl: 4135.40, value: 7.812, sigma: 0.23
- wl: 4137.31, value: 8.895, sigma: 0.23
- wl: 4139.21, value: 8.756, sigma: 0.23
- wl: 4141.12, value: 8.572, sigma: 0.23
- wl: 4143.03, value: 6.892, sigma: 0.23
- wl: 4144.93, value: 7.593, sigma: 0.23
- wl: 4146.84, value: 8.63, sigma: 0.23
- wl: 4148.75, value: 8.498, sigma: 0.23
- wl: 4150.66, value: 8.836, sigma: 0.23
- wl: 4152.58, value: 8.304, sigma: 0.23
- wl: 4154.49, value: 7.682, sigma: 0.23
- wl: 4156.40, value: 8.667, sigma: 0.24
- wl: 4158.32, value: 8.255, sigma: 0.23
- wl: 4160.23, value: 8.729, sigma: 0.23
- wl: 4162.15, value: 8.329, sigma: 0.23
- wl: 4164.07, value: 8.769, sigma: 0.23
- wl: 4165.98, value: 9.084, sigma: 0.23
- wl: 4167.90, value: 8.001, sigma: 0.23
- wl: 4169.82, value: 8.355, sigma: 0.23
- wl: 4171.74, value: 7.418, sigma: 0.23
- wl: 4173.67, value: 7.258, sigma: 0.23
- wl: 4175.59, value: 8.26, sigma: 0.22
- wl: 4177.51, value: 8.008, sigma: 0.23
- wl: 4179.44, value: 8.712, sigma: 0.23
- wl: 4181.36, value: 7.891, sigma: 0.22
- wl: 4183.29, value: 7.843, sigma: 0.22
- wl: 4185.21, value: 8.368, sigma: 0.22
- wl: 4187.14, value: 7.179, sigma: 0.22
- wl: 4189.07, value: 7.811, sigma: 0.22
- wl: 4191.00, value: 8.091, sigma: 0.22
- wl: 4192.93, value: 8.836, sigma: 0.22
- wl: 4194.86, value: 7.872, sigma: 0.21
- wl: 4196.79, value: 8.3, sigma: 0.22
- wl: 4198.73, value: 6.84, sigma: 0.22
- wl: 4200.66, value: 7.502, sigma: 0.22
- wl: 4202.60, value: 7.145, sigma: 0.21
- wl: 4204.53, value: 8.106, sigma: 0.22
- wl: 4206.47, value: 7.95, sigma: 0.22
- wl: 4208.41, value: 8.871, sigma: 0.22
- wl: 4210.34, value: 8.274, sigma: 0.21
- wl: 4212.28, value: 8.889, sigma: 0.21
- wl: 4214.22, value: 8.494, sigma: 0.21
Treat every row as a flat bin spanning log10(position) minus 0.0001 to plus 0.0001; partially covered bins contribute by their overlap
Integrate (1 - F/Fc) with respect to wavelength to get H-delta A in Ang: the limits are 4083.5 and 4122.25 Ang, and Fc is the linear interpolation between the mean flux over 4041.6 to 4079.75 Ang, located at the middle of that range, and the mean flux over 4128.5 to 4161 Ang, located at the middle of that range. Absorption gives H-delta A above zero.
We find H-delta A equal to -0.40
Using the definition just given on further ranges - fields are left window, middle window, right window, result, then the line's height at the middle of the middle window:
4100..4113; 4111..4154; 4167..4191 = -3.8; 7.63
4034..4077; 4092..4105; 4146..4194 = 1.2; 7.9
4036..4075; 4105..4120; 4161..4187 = -0.9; 7.92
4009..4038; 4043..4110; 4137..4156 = 2.5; 8.03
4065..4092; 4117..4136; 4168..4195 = -0.5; 8.02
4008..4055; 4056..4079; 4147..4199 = 0.8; 7.91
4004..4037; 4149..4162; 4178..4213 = -0.7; 7.96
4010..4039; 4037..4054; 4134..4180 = 0.3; 7.94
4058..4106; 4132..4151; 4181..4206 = -0.9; 7.78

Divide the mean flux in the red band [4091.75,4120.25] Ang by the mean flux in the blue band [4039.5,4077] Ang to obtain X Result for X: 1.0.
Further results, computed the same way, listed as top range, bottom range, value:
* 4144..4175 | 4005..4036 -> 1.07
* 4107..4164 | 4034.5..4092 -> 1.06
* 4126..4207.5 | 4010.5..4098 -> 1.03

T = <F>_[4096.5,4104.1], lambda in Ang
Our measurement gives 6.52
